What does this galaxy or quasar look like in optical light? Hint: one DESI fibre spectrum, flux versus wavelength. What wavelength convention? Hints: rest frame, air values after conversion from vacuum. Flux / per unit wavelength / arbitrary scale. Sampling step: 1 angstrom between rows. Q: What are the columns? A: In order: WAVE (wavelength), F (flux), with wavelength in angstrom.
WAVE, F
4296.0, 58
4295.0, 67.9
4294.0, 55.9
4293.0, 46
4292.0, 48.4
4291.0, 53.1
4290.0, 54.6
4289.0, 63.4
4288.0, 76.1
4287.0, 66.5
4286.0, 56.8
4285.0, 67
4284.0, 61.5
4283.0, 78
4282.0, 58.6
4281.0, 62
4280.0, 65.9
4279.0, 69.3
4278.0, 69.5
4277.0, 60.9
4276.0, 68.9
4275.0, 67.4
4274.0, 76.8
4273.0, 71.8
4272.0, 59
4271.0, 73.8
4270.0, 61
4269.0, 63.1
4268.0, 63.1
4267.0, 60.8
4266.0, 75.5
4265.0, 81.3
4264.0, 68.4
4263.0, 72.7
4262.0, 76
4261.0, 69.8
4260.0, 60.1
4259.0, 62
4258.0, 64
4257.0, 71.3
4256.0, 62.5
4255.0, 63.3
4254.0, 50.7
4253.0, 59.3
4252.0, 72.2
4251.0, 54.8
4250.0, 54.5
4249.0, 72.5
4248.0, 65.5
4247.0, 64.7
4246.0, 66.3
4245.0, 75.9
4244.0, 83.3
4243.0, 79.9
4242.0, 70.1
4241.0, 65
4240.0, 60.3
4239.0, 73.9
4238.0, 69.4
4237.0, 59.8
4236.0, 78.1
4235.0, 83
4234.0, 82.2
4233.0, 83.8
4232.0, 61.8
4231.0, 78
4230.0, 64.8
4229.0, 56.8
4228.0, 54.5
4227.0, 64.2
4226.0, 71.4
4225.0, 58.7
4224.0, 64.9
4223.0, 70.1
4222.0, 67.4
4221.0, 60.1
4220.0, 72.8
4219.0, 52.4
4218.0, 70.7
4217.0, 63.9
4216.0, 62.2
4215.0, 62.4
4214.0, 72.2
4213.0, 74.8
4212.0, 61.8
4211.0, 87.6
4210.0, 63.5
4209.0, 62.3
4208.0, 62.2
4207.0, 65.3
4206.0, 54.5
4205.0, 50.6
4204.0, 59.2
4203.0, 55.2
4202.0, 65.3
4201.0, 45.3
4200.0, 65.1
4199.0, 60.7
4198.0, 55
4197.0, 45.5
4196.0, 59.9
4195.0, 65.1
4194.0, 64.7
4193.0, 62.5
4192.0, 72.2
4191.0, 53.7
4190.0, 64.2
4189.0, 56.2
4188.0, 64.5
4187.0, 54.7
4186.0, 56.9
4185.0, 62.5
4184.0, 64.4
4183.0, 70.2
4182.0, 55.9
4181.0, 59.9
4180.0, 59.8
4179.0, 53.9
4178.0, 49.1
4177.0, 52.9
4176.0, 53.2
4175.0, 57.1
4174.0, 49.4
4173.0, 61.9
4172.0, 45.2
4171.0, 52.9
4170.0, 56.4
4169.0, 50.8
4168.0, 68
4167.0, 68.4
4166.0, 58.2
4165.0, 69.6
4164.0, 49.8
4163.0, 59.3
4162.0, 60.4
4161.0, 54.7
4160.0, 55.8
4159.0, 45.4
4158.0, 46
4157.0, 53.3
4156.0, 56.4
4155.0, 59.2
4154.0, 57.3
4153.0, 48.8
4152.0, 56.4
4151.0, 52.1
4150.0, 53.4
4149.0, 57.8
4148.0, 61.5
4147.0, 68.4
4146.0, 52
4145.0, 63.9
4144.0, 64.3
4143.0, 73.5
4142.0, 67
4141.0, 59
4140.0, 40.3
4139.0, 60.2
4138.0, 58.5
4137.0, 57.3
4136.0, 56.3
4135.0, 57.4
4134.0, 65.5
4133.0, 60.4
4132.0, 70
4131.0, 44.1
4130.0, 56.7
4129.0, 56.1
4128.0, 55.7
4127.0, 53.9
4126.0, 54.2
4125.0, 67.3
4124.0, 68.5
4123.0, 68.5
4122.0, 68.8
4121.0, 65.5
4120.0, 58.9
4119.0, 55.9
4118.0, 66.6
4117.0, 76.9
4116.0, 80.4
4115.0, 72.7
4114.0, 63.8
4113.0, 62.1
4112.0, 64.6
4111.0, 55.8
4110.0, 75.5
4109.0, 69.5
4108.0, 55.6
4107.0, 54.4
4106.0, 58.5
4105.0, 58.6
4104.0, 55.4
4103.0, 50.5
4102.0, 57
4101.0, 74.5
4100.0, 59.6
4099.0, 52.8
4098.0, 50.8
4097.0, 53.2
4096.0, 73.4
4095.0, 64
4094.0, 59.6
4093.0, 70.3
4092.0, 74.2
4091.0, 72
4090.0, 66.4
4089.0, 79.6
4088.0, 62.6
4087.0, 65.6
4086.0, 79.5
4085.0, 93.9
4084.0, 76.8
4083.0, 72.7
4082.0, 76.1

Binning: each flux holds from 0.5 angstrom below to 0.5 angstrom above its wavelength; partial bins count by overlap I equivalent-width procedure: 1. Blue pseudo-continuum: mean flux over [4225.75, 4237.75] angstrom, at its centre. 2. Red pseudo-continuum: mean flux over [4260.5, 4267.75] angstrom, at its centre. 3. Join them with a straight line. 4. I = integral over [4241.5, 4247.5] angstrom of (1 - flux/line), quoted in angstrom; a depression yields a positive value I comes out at -0.2 angstrom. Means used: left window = 69.8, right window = 71.8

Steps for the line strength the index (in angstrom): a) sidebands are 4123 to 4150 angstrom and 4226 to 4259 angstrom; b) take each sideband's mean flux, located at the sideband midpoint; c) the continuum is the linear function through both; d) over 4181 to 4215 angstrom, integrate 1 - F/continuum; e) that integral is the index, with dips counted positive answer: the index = 1.4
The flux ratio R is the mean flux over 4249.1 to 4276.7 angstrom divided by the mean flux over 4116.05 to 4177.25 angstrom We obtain 1.1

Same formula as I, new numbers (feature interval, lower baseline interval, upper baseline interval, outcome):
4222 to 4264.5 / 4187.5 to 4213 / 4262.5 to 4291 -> -2.24 angstrom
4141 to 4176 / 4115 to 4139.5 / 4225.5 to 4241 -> 3.66 angstrom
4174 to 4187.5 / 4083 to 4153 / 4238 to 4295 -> 1.39 angstrom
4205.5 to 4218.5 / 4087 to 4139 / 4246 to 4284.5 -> -0.31 angstrom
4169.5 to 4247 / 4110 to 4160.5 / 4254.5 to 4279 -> 1.27 angstrom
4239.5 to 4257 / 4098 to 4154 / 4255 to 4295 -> -0.46 angstrom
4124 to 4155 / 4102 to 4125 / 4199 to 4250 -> 2.89 angstrom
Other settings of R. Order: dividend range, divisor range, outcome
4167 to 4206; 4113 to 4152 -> 0.95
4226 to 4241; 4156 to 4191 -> 1.21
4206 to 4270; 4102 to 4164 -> 1.13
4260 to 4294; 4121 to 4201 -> 1.12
